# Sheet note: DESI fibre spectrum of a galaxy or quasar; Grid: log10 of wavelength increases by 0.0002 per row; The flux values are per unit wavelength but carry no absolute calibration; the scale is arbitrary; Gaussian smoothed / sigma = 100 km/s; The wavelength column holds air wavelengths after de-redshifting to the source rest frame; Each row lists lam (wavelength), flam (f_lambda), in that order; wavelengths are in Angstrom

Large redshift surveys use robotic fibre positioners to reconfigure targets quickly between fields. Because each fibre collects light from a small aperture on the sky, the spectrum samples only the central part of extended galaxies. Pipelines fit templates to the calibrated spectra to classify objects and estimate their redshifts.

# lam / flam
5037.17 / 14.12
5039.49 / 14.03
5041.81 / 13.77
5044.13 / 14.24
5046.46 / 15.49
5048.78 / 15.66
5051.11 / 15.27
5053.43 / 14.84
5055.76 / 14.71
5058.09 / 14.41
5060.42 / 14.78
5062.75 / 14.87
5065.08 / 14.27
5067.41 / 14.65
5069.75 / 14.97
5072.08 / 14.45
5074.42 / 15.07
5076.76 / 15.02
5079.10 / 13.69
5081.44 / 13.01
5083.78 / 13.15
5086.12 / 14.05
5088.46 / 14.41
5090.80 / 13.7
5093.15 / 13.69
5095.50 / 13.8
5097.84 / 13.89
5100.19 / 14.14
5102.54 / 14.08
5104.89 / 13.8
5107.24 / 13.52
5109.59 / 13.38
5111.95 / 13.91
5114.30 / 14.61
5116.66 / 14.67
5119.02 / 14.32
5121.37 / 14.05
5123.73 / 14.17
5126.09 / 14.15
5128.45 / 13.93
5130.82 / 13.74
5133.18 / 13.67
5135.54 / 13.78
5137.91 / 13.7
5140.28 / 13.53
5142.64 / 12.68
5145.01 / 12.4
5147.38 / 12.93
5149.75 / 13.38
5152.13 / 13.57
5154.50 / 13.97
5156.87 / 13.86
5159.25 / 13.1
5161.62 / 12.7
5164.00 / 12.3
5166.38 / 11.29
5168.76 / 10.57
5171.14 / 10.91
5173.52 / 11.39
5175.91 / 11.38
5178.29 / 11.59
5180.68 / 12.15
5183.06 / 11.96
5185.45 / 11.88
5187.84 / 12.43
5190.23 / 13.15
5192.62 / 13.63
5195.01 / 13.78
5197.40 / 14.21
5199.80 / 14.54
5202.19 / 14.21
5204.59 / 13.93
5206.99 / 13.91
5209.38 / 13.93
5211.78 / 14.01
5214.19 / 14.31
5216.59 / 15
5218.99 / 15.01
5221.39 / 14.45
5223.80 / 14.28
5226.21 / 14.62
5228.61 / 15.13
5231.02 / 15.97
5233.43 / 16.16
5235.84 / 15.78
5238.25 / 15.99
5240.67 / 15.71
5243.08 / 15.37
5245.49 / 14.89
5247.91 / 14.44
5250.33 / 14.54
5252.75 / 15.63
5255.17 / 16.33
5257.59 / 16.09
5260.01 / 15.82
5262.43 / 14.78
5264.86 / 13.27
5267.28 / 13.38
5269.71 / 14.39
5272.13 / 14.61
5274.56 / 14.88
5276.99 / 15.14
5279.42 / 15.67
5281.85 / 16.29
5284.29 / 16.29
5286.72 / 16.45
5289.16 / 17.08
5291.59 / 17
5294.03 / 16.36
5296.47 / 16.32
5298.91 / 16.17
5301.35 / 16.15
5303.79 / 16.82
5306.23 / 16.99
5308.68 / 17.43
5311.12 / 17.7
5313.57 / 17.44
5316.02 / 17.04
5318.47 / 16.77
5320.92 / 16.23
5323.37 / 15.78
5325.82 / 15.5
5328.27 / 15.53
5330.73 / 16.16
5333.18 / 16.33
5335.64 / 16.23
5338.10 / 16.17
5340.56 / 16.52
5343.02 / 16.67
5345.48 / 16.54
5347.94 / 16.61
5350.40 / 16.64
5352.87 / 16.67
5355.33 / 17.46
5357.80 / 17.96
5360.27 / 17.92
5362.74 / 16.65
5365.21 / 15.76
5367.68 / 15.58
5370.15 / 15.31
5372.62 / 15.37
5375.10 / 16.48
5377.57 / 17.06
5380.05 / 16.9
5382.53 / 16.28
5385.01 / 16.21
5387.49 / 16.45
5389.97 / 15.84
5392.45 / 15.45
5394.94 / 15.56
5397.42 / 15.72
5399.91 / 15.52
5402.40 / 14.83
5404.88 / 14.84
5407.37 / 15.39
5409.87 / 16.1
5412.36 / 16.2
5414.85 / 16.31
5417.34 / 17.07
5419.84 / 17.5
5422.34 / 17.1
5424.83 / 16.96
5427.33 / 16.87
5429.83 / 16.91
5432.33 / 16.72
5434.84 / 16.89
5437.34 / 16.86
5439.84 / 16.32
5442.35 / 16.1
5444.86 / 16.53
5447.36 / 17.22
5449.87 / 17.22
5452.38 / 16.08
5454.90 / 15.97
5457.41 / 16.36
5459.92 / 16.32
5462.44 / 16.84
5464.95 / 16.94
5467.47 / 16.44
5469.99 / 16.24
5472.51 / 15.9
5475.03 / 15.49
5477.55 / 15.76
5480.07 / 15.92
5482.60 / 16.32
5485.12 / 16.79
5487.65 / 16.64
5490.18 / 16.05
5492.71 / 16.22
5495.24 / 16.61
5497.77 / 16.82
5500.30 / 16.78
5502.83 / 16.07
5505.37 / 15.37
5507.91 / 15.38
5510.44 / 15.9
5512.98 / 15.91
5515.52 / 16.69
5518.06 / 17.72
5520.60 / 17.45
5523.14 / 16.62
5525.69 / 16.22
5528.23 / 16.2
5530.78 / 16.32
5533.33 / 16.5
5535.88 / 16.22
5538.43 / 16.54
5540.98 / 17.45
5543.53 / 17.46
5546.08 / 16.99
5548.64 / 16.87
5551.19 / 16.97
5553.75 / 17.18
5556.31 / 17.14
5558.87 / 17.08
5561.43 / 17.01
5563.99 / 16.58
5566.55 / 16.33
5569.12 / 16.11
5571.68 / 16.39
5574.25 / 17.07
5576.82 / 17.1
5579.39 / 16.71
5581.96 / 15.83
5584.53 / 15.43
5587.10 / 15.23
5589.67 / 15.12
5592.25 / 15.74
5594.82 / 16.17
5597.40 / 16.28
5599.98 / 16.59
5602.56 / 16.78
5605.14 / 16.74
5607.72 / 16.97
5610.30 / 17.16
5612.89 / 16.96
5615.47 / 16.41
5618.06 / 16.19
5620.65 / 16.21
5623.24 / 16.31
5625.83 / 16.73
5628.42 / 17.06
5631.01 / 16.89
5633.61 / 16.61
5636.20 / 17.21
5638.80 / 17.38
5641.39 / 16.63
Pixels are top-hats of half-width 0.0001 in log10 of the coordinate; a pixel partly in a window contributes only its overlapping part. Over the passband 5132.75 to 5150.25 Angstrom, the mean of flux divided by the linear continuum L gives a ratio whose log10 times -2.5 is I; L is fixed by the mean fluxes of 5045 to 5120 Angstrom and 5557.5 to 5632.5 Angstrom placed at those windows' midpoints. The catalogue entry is 0.10 mag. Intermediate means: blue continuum 14.3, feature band 13.2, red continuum 16.5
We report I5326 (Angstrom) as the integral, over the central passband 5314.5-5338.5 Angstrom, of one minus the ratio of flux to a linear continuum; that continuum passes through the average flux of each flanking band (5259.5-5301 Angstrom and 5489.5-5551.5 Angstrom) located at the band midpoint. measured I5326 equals -0.71 Angstrom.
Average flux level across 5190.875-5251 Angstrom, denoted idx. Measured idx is 14.7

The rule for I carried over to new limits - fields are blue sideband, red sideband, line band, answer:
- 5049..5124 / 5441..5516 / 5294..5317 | -0.099 mag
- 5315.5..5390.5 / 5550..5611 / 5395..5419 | 0.042 mag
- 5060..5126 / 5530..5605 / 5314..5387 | -0.068 mag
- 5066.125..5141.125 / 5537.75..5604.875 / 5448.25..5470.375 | -0.038 mag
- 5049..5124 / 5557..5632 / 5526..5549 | -0.032 mag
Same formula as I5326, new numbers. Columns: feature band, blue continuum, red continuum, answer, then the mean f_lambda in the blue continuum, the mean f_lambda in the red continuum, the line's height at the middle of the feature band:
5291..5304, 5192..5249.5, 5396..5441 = -0.9 Angstrom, 14.7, 16.3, 15.4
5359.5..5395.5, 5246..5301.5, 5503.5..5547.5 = -0.6 Angstrom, 15.5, 16.5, 15.9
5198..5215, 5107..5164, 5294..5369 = 0.7 Angstrom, 13.6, 16.6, 14.7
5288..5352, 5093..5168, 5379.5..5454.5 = -4.8 Angstrom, 13.6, 16.3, 15.4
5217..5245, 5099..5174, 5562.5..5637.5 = -2.7 Angstrom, 13.3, 16.4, 14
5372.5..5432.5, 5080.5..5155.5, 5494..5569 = -1.9 Angstrom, 13.7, 16.6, 15.7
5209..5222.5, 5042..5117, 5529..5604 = 0.4 Angstrom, 14.3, 16.5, 14.9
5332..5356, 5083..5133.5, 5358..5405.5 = -1.2 Angstrom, 14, 16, 15.8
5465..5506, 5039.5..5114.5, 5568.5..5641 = -0.7 Angstrom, 14.3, 16.5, 16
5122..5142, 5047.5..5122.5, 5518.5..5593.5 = 1.0 Angstrom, 14.3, 16.6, 14.5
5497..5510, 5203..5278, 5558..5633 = 0.0 Angstrom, 14.9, 16.5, 16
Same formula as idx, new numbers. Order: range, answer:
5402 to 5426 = 16.3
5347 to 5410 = 16.2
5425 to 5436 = 16.8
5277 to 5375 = 16.5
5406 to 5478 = 16.5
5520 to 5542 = 16.6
